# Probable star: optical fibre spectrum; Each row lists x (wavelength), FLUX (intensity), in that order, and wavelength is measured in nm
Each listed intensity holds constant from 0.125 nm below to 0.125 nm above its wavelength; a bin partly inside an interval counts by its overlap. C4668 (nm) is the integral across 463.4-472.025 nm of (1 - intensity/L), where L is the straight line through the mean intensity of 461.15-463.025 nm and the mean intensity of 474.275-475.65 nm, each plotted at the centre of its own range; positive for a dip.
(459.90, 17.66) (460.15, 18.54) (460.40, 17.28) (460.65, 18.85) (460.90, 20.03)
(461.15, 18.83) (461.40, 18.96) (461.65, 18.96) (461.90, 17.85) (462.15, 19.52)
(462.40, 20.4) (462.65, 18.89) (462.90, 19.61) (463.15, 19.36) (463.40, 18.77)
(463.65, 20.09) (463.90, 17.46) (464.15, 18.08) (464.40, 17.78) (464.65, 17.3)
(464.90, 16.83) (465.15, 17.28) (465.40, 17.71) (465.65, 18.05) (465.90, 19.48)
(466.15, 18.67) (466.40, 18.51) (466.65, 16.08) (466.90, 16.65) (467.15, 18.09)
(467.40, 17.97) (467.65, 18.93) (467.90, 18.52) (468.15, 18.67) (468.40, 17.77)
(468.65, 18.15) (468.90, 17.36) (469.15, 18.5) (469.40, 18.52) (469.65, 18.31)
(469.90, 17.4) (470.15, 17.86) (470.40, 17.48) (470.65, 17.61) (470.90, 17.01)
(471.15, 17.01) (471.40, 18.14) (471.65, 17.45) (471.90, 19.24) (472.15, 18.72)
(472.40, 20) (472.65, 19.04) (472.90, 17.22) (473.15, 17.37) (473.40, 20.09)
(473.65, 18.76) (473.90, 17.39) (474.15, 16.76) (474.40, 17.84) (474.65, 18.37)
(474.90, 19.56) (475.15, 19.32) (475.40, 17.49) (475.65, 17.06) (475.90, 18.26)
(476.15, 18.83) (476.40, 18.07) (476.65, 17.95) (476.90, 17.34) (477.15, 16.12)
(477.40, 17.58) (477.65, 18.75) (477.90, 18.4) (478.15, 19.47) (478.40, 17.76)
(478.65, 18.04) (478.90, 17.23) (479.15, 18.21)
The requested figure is 0.39 nm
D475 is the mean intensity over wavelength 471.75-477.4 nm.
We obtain 18.2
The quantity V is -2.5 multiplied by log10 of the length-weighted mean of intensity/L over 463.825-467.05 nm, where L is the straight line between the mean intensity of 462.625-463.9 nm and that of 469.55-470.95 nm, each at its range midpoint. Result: 0.06 mag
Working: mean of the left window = 19.2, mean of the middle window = 17.7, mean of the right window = 17.6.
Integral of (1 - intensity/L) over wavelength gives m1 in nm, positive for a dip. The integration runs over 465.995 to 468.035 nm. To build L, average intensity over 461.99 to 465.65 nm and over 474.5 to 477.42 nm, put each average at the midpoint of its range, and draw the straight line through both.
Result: 0.04 nm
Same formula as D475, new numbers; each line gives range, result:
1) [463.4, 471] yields 18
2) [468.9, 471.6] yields 17.8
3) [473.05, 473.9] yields 18.6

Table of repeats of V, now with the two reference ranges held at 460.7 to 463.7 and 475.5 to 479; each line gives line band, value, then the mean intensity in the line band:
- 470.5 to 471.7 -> 0.06 mag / 17.4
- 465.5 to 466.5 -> 0.01 mag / 18.7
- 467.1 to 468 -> 0.02 mag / 18.4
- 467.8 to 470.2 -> 0.03 mag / 18.1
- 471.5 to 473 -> -0.02 mag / 18.6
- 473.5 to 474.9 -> 0.01 mag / 18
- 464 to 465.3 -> 0.09 mag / 17.5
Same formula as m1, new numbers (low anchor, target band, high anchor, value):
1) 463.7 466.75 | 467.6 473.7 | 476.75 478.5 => -0.11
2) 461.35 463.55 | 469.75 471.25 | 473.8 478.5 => 0.09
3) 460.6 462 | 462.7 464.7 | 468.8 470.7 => 0.00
